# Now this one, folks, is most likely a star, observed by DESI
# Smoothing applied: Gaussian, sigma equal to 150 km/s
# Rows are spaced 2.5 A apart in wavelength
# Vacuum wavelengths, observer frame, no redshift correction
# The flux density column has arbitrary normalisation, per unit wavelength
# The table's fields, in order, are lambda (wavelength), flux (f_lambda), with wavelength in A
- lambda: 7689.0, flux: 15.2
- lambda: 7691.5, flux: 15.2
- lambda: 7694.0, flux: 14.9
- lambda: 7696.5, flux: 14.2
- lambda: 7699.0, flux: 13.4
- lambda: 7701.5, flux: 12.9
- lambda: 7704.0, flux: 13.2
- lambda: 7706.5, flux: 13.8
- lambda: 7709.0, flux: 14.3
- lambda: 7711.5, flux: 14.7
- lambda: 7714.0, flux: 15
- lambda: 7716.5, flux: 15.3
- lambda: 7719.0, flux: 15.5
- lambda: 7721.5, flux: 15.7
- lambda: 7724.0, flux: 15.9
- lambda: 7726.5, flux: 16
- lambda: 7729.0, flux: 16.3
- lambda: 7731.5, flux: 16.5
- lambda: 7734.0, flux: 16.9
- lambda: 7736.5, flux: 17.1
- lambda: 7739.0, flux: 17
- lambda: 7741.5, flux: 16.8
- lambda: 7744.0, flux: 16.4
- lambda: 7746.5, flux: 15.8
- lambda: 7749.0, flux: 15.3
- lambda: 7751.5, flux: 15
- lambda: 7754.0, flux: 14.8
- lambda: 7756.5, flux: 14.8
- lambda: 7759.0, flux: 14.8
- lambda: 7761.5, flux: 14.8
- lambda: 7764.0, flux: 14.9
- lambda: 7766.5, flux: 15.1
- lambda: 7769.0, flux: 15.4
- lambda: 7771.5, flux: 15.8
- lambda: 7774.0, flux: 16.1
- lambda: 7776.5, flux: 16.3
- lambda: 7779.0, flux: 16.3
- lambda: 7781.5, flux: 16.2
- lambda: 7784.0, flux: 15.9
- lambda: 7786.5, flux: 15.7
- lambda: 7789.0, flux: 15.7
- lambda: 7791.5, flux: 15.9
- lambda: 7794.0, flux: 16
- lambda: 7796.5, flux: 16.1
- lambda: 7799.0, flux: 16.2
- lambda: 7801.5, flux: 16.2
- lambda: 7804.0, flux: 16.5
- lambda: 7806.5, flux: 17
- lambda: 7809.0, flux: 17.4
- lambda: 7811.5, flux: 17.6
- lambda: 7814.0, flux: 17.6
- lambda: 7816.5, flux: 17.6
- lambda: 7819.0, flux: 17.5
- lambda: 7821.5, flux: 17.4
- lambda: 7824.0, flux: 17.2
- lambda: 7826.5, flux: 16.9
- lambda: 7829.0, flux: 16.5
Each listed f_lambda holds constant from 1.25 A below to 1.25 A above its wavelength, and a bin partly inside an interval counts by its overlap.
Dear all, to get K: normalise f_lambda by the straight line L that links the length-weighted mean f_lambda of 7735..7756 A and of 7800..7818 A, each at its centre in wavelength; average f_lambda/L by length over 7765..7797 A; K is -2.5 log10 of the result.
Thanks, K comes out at 0.050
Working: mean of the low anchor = 16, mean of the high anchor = 17.1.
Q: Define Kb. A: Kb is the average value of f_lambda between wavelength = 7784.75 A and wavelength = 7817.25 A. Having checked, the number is 16.6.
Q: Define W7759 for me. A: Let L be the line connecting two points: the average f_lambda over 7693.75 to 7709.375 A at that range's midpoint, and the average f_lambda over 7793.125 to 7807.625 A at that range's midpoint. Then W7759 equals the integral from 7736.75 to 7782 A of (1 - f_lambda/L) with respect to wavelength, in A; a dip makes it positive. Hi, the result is -1.3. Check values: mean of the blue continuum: 13.7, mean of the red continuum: 16.3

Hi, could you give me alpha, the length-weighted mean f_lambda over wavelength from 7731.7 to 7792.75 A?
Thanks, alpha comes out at 15.8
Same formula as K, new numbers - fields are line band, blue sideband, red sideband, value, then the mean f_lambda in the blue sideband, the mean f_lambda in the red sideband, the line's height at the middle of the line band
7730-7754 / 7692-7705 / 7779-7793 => -0.10 mag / 13.8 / 15.9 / 14.9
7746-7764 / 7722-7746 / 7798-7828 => 0.11 mag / 16.5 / 17.1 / 16.7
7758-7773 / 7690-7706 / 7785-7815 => 0.03 mag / 14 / 16.5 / 15.6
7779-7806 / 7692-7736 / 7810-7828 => 0.05 mag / 15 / 17.4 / 16.8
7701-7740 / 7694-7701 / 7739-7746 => -0.01 mag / 13.9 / 16.6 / 15.3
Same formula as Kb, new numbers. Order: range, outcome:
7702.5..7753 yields 15.6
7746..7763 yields 15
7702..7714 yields 14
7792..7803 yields 16.1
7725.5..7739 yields 16.6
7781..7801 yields 16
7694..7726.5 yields 14.6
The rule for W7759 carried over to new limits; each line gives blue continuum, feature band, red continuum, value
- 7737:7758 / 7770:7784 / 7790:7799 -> -0.16 A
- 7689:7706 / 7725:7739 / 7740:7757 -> -1.37 A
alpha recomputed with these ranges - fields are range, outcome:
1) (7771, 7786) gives 16.1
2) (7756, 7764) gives 14.8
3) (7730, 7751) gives 16.4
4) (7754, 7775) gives 15.2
